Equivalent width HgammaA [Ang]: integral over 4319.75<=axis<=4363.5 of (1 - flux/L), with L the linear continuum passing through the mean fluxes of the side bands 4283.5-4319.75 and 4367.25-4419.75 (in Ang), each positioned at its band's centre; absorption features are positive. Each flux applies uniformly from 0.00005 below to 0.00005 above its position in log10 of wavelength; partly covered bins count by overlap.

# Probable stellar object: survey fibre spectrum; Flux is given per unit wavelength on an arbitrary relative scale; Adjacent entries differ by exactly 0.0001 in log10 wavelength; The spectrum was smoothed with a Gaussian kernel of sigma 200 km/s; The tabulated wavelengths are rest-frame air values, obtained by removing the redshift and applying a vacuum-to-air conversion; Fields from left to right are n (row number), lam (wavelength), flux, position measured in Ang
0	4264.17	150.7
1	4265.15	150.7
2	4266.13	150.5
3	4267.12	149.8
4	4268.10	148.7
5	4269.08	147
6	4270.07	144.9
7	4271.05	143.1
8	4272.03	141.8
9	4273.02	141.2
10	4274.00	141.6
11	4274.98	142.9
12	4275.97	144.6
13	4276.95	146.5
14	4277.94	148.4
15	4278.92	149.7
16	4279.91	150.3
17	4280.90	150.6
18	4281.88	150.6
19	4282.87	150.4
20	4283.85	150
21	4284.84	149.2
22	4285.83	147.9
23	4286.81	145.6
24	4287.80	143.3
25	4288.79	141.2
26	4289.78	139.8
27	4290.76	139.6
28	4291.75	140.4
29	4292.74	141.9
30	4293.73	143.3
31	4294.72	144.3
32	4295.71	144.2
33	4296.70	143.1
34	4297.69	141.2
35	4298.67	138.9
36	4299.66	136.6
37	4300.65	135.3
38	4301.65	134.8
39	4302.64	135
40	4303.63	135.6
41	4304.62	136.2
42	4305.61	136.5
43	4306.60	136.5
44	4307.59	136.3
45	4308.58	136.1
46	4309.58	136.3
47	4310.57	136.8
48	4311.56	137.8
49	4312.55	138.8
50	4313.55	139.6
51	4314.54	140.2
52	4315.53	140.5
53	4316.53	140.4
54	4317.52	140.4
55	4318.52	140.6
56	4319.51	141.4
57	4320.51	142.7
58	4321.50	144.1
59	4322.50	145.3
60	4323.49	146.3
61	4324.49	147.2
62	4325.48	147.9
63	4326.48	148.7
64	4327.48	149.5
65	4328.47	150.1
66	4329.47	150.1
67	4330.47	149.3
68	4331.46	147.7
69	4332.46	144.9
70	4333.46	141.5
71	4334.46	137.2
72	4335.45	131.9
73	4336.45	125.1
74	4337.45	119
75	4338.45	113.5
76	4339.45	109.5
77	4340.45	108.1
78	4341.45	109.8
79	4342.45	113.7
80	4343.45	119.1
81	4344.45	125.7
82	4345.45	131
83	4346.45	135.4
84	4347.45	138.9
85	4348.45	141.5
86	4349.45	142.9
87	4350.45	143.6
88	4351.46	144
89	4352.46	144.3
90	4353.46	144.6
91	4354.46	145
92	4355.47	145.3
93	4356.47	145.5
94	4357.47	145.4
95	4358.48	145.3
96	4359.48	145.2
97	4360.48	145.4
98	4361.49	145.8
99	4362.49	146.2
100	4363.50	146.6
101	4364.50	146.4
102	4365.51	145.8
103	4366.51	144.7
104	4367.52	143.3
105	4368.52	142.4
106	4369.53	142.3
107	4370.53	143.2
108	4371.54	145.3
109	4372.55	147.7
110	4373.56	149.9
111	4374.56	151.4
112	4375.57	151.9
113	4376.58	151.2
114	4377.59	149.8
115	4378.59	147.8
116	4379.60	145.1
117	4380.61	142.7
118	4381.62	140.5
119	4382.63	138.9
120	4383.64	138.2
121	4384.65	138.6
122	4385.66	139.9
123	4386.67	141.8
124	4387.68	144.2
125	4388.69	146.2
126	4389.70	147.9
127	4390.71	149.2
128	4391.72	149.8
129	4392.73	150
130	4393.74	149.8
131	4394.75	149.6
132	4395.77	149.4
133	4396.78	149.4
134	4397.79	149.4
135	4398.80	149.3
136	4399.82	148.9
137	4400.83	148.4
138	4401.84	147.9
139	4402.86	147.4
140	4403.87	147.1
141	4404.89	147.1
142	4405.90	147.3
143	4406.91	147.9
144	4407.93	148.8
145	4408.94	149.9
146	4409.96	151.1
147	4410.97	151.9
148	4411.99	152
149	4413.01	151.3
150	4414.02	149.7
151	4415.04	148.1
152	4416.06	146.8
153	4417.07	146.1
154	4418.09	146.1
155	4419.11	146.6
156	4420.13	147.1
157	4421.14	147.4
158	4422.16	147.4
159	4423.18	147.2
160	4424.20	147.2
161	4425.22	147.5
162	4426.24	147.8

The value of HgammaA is 1.46 Ang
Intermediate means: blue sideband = 140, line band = 138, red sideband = 147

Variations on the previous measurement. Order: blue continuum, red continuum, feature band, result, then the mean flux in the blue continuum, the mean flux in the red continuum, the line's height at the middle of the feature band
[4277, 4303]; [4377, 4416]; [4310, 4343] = 1.8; 144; 147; 145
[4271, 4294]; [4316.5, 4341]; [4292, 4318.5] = 0.6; 145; 138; 142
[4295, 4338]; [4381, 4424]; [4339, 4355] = 1.3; 140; 147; 143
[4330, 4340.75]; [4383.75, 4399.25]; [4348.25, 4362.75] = -0.9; 130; 147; 136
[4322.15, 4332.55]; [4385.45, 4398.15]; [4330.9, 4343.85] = 2.0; 148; 148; 148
